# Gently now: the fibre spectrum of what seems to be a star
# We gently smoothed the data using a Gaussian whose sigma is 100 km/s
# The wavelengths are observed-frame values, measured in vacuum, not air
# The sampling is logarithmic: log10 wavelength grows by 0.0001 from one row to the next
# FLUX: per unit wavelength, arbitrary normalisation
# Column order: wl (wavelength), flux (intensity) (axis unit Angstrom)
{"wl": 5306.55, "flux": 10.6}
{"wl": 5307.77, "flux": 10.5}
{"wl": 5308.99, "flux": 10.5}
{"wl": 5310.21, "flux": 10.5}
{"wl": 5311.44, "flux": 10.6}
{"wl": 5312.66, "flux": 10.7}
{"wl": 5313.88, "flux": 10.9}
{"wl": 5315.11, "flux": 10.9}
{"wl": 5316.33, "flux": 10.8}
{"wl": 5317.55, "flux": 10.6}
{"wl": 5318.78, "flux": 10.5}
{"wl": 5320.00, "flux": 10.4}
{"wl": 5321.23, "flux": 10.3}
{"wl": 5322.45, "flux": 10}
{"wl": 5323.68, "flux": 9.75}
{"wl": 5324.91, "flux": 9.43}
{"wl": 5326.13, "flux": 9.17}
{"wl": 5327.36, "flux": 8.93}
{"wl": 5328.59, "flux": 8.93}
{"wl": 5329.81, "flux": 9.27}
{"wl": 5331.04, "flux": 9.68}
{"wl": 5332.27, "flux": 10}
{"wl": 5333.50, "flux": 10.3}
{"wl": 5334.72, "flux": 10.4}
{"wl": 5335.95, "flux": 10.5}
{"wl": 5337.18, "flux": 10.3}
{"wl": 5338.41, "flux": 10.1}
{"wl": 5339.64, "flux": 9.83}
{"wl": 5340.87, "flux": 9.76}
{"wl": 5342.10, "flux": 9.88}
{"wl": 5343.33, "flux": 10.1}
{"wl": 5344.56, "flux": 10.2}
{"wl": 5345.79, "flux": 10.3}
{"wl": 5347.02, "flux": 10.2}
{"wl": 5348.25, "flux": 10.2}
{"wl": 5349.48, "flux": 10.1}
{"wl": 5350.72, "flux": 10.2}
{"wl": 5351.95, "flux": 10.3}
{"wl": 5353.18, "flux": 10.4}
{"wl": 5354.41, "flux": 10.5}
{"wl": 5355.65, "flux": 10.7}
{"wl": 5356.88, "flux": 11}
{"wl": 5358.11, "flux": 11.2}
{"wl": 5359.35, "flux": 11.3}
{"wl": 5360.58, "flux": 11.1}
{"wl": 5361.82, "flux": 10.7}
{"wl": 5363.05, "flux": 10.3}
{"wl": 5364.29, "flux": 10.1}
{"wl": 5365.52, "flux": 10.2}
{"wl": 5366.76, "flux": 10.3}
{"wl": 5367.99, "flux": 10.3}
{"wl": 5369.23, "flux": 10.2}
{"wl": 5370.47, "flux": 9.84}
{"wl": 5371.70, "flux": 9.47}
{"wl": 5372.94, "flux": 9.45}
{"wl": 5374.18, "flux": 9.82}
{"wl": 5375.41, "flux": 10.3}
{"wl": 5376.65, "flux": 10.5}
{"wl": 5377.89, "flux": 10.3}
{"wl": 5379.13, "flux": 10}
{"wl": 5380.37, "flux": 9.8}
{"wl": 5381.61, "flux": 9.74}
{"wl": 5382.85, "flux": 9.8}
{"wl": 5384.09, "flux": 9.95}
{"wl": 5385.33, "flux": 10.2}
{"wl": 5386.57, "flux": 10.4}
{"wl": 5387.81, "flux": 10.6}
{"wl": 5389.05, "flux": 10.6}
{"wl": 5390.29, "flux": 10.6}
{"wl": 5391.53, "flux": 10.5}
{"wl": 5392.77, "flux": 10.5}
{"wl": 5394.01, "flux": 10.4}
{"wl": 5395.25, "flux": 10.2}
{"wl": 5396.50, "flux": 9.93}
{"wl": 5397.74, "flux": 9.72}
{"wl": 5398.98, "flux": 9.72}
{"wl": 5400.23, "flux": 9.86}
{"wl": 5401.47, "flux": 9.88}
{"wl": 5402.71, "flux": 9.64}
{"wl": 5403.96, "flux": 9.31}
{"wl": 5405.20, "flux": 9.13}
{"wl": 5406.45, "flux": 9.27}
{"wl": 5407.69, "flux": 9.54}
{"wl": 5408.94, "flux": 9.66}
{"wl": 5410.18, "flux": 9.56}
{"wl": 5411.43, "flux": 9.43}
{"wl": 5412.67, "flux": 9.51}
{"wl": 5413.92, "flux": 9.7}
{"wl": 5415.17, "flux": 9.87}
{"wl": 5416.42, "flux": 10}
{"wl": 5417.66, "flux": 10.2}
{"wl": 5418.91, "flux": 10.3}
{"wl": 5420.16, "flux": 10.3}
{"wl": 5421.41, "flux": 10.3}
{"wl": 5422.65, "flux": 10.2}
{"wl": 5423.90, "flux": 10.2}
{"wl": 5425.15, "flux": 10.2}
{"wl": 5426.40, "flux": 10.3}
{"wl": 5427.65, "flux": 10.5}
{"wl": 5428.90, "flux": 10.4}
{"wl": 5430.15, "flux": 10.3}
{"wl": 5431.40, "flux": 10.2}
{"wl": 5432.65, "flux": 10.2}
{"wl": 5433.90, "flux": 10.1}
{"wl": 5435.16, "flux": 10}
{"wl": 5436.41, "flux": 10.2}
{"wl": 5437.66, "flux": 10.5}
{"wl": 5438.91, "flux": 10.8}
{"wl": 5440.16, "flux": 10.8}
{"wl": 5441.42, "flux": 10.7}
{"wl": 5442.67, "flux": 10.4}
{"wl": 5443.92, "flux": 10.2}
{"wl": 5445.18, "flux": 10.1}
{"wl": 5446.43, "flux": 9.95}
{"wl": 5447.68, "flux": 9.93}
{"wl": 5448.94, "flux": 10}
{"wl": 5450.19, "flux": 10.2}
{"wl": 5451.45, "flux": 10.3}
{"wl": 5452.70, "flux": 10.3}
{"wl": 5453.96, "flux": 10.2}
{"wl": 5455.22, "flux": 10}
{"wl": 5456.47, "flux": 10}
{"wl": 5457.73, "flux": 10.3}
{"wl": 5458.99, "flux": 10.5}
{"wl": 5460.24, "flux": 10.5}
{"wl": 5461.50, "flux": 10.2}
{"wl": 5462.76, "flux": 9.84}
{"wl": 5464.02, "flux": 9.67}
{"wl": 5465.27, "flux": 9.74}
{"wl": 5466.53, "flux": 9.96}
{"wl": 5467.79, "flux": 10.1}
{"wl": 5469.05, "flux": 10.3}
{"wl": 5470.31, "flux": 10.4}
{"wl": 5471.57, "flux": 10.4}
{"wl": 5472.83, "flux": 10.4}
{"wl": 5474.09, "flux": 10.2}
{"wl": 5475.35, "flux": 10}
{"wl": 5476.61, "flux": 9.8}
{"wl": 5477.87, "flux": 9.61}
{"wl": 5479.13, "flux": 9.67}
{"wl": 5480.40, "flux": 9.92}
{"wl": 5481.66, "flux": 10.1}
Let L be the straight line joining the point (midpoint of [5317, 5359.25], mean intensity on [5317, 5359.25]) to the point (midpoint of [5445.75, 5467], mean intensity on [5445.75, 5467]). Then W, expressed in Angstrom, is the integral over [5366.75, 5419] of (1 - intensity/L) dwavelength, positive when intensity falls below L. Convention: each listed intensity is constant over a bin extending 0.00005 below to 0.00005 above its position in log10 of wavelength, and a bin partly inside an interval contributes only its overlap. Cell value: 0.83 Angstrom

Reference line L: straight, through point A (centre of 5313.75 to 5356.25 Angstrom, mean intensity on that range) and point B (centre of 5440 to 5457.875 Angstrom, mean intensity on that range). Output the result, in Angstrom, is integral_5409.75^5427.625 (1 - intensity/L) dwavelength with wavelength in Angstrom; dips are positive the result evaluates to 0.3 Angstrom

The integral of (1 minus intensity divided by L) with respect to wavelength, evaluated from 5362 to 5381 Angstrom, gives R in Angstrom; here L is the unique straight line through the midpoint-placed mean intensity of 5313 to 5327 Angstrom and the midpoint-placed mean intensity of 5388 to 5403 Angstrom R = 0.2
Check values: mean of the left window 10.2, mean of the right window 10.2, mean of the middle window 10.1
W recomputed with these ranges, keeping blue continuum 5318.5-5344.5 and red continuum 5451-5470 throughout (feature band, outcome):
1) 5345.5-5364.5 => -1.19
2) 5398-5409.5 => 0.53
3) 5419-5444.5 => -0.67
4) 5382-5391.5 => -0.30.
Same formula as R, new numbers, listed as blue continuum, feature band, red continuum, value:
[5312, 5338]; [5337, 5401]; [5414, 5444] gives -0.4 Angstrom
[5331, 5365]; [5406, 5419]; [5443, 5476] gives 0.7 Angstrom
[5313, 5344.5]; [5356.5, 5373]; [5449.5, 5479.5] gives -0.6 Angstrom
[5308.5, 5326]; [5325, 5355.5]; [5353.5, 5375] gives 1.2 Angstrom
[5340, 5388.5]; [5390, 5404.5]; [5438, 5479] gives 0.3 Angstrom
